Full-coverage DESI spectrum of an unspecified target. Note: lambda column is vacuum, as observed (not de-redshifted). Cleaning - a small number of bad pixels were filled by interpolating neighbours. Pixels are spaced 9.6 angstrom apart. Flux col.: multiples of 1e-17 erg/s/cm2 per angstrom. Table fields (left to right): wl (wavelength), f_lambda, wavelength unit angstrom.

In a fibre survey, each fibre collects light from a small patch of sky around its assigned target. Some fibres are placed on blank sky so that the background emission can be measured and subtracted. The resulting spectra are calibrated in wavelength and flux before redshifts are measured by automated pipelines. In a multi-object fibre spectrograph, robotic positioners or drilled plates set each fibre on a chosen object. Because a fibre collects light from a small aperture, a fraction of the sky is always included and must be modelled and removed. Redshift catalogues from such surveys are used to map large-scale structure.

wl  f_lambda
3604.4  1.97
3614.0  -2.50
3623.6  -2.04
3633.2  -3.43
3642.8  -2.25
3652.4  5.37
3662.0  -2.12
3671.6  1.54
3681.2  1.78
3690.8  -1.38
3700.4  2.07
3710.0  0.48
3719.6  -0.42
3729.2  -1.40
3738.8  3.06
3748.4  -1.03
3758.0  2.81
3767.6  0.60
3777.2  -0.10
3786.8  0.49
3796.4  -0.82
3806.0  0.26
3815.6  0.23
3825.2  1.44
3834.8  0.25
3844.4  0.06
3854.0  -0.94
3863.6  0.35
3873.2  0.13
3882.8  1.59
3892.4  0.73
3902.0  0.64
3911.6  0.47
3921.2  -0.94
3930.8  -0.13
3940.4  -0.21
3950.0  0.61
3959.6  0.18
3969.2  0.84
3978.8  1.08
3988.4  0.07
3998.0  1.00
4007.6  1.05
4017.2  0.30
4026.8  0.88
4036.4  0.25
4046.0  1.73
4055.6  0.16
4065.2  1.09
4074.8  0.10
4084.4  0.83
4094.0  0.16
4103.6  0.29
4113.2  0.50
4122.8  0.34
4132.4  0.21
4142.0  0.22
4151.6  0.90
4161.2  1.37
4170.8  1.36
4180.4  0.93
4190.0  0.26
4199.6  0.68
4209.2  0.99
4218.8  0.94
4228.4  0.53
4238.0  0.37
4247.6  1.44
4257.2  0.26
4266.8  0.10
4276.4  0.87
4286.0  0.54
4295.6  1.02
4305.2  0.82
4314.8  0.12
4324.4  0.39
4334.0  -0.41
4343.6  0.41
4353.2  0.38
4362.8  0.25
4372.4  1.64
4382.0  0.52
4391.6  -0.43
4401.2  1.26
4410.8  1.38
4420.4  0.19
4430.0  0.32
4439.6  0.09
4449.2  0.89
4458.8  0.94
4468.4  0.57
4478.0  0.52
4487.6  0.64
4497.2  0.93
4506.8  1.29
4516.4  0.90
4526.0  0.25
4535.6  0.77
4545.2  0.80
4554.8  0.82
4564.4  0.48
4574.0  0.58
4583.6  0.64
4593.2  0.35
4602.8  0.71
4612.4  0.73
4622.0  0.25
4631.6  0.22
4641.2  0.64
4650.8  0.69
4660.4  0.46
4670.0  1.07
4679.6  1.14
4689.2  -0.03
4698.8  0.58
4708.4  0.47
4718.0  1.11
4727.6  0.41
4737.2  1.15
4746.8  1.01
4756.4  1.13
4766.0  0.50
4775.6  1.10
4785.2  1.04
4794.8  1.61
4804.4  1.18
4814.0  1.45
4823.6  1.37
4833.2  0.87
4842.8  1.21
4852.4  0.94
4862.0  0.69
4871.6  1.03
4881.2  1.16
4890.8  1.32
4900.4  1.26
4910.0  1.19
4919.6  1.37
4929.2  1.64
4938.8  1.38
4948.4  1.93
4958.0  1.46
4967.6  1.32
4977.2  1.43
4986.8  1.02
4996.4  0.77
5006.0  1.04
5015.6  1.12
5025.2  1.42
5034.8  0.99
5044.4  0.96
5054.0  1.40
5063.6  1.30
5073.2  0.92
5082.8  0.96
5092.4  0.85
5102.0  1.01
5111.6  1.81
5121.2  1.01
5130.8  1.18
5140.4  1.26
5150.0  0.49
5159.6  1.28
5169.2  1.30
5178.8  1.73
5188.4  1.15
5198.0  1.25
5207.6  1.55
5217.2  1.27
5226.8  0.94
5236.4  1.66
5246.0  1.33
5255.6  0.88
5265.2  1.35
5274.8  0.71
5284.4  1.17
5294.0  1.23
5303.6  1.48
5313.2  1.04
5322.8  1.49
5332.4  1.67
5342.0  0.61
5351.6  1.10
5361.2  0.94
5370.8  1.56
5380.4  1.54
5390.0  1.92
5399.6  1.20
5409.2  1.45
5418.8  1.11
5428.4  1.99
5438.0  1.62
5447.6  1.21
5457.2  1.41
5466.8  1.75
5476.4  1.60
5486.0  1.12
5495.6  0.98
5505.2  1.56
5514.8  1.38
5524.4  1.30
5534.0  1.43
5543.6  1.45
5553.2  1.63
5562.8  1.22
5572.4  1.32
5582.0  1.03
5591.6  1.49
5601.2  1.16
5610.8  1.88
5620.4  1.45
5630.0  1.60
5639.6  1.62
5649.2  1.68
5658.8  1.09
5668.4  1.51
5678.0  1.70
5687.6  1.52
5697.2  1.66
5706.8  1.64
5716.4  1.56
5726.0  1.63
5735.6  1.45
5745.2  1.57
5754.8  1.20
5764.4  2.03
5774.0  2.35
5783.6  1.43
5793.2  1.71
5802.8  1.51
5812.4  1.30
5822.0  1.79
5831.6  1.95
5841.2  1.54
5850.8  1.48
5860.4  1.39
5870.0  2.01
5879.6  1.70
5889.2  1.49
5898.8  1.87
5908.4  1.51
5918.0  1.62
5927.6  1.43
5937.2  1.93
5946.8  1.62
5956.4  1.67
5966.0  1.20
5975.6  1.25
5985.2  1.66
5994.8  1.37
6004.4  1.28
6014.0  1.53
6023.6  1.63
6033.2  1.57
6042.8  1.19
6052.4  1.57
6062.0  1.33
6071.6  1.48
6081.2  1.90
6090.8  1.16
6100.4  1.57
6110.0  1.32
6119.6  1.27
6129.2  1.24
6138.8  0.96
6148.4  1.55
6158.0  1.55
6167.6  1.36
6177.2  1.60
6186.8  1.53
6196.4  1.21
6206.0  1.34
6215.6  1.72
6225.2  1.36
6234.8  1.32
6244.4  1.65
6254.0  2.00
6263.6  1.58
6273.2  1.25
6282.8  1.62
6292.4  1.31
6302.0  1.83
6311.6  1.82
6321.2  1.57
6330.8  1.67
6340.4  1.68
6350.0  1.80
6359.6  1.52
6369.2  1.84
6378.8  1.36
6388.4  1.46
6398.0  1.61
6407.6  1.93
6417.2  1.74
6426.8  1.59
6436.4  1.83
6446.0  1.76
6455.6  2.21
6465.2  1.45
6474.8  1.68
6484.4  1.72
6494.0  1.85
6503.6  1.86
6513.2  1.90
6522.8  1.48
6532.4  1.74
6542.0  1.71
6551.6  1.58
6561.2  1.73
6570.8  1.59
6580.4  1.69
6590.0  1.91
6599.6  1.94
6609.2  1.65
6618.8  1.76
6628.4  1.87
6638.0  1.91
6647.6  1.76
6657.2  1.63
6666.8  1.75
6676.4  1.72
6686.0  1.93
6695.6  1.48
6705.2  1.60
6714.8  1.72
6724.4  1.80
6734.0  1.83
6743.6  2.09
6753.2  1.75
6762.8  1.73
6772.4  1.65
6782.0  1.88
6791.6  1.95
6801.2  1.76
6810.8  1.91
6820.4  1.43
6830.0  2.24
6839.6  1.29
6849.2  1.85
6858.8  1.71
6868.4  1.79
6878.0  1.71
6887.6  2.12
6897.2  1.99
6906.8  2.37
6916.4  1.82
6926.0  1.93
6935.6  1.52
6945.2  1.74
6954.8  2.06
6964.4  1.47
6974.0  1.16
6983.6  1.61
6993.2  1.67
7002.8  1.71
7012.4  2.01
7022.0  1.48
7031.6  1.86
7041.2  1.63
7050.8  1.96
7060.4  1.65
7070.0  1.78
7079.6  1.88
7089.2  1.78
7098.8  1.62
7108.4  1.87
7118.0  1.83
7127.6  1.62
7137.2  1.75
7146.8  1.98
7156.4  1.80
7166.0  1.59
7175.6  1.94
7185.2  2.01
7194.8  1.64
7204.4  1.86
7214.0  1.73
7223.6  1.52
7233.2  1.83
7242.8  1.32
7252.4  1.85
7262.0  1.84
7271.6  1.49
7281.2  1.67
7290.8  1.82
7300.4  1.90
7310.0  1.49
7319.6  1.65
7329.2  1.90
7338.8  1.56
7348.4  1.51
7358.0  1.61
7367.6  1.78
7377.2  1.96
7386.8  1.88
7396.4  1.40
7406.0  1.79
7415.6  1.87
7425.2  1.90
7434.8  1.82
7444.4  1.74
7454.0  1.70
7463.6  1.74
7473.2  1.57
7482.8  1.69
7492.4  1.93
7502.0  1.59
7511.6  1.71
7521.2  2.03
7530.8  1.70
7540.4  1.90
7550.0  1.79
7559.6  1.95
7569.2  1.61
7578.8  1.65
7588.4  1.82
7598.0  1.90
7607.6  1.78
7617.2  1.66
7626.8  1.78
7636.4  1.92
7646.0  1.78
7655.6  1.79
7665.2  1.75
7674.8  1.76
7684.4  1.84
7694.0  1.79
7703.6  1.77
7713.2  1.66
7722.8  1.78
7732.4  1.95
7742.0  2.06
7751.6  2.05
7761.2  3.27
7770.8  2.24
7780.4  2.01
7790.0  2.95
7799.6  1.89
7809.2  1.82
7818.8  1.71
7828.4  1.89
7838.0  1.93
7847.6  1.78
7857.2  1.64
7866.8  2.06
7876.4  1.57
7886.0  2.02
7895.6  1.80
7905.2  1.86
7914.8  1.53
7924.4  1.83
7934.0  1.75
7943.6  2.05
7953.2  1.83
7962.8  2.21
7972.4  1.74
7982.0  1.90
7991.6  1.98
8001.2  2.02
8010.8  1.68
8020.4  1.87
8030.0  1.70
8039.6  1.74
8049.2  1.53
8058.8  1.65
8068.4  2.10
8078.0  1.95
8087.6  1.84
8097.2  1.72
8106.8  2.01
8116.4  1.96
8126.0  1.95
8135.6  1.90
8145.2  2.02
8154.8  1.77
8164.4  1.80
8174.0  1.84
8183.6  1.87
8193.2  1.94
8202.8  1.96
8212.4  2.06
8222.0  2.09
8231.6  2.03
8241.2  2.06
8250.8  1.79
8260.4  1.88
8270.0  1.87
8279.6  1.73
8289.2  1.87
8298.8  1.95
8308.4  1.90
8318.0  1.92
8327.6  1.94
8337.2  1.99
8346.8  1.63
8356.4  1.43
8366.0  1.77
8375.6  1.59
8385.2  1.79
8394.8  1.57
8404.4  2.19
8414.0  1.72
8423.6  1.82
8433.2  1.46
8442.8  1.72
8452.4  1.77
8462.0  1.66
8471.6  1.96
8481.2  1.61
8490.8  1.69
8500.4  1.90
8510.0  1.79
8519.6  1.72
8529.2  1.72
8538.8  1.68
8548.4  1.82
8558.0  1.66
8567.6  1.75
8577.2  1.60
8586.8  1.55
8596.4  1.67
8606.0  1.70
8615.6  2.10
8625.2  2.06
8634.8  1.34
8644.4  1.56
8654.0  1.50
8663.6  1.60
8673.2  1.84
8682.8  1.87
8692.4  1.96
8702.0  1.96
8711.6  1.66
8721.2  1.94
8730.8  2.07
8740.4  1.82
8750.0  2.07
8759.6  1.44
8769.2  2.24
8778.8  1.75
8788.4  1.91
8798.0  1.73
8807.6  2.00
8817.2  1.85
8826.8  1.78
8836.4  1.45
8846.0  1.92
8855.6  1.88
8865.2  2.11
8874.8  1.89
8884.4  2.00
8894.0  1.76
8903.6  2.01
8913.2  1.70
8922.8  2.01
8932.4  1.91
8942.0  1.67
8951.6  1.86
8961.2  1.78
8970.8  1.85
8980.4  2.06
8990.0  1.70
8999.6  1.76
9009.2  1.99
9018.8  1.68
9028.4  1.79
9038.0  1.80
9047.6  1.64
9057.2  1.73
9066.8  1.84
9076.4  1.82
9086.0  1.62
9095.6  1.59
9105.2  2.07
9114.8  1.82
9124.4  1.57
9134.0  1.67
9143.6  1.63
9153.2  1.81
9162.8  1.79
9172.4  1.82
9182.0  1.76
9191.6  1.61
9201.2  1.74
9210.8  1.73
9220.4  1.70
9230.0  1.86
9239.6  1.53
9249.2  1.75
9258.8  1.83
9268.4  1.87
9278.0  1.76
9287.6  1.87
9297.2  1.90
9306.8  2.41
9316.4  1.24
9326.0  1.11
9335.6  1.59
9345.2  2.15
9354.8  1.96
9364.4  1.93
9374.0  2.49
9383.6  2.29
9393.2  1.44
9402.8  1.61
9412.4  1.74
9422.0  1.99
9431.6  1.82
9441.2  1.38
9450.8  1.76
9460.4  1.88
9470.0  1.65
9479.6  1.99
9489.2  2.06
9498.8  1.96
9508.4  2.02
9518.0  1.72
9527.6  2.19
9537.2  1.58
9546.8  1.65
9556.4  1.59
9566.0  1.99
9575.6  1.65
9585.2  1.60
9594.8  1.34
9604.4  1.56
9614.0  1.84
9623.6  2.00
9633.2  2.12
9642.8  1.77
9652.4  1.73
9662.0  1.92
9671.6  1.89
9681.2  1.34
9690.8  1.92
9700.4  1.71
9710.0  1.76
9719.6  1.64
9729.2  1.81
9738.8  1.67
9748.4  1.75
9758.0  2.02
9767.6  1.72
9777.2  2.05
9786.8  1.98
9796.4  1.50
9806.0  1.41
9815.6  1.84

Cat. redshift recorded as 0.18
